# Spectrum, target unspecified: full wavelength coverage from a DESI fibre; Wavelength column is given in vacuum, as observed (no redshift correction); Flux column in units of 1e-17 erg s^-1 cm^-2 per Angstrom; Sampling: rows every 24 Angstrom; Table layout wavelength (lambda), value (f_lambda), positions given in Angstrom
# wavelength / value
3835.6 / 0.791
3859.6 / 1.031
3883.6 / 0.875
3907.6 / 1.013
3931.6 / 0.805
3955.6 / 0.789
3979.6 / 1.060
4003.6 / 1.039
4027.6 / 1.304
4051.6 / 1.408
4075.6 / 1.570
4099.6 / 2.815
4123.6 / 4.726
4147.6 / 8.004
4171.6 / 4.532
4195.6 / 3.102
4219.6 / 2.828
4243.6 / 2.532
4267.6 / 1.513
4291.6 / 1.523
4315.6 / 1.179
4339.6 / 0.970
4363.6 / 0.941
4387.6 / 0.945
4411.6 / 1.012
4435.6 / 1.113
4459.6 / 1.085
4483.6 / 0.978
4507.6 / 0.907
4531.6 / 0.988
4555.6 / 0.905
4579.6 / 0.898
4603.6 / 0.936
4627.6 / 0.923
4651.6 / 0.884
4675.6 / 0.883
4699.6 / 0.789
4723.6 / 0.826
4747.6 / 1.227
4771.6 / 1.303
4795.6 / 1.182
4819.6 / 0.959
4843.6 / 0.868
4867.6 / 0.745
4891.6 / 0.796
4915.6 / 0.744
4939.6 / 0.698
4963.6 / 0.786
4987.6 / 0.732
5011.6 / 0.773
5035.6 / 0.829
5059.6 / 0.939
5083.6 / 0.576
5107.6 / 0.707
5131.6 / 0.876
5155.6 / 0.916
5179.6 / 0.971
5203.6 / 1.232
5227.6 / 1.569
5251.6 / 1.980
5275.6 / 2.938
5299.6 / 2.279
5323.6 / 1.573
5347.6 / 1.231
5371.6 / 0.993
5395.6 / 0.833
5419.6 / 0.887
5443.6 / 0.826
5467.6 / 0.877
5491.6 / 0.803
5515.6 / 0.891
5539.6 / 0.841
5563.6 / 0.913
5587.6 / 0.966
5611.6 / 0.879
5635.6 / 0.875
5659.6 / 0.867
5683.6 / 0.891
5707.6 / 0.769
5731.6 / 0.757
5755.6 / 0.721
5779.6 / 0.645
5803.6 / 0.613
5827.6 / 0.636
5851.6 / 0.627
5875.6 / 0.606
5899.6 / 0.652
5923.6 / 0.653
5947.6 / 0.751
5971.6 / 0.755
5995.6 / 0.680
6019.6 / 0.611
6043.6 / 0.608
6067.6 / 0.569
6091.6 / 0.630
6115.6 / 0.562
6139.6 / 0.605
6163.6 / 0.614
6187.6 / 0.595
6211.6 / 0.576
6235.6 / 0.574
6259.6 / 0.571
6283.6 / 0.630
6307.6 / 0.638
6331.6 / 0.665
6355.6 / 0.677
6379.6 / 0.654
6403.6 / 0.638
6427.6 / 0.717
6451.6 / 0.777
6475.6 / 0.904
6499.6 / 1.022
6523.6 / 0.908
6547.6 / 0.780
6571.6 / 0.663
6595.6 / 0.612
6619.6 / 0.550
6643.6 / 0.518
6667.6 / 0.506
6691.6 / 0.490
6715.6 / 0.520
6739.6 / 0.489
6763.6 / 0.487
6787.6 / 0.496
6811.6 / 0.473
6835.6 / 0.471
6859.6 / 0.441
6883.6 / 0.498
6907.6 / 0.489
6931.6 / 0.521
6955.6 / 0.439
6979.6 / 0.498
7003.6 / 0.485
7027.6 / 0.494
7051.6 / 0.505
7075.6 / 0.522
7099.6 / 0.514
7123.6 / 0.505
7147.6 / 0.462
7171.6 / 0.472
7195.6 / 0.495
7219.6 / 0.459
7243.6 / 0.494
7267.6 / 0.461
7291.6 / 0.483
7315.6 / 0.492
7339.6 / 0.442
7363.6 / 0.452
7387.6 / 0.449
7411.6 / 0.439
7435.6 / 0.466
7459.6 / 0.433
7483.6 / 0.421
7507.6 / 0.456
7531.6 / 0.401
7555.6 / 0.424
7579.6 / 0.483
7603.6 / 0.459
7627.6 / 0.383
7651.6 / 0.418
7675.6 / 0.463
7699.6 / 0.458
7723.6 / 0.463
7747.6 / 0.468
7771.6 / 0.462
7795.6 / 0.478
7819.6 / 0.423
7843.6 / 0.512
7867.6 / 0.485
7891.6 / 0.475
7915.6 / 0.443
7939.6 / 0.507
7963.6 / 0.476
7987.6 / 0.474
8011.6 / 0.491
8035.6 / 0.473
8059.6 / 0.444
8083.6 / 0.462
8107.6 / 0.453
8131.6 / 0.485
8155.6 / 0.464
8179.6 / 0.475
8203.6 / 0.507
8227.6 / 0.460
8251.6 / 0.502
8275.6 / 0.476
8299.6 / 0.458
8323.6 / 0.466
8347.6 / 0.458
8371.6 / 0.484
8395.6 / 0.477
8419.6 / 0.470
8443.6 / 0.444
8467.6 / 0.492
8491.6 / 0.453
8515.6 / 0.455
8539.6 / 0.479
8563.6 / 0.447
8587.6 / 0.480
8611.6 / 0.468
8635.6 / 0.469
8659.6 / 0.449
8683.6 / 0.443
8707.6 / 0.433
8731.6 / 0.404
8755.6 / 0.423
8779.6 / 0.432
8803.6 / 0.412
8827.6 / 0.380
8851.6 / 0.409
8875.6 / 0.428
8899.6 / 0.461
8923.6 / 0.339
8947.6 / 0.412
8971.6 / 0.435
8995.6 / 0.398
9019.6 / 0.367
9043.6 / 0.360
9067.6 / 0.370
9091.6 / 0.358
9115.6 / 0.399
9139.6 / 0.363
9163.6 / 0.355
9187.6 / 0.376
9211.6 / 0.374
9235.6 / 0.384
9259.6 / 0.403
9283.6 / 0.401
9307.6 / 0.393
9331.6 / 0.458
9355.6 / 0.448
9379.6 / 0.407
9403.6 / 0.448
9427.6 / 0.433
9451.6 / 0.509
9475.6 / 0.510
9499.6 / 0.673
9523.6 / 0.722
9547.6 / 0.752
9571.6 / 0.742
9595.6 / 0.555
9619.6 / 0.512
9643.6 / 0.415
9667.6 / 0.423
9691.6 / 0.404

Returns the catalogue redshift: 2.41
